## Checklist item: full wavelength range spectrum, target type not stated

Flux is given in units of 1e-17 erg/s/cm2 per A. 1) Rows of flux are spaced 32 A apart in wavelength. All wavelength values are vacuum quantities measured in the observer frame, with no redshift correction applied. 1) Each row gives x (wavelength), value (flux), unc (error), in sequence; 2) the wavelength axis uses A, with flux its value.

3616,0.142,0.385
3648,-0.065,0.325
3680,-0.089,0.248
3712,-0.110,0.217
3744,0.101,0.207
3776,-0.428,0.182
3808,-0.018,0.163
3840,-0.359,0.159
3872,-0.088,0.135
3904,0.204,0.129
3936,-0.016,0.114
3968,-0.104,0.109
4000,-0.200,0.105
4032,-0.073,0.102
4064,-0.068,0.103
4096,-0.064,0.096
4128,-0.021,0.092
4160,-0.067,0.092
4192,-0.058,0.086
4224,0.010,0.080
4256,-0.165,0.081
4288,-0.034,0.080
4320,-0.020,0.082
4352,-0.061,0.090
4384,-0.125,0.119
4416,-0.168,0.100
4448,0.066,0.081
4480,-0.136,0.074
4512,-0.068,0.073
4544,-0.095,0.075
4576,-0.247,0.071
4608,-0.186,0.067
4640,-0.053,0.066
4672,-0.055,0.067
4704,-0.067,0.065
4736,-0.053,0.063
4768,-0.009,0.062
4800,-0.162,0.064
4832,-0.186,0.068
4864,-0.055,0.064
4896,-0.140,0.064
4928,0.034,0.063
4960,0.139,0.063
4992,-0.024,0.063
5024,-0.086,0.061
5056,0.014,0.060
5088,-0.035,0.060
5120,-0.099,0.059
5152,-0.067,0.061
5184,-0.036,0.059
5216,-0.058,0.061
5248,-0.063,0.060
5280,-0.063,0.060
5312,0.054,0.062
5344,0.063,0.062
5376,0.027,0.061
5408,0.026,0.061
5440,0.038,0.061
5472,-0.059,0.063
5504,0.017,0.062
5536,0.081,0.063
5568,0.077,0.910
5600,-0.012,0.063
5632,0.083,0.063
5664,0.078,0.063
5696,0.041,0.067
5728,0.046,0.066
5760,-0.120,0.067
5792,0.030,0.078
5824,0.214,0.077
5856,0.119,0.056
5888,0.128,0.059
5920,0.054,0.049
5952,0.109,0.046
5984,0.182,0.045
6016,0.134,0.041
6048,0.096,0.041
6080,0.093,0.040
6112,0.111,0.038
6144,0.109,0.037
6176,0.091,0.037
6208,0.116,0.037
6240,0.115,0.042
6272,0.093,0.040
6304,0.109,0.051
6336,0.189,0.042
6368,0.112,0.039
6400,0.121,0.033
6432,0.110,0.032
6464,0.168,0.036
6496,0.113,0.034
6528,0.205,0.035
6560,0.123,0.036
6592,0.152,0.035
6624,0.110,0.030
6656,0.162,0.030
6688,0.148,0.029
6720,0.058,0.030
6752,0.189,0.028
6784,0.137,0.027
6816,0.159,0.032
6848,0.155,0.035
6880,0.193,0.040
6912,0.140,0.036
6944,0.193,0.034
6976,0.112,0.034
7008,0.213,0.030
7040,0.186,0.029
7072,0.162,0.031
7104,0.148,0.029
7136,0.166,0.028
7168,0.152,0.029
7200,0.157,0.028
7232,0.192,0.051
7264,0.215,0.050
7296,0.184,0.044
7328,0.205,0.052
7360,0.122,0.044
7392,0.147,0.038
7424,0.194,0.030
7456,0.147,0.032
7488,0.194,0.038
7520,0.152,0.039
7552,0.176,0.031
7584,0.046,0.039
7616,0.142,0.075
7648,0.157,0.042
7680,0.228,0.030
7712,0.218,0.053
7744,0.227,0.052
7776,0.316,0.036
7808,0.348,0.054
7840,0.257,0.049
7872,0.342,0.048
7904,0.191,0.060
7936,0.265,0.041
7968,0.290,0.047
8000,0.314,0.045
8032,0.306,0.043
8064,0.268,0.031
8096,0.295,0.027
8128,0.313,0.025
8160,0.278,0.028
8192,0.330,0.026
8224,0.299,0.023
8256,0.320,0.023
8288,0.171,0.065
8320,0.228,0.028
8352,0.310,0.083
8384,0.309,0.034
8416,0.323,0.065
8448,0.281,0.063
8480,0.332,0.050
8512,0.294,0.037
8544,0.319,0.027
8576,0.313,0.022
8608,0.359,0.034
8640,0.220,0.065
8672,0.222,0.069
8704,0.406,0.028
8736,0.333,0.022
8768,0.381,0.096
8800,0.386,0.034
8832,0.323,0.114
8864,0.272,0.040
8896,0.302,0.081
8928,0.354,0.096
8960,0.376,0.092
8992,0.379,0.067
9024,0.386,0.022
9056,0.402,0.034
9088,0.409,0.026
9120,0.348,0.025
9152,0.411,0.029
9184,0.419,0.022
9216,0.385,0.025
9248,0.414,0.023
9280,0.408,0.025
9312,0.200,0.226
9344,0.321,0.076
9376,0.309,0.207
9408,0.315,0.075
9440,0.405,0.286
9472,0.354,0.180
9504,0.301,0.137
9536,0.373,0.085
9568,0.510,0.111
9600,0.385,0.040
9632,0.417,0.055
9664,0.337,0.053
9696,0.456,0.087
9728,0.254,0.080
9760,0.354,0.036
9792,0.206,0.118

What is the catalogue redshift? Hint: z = 0.930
